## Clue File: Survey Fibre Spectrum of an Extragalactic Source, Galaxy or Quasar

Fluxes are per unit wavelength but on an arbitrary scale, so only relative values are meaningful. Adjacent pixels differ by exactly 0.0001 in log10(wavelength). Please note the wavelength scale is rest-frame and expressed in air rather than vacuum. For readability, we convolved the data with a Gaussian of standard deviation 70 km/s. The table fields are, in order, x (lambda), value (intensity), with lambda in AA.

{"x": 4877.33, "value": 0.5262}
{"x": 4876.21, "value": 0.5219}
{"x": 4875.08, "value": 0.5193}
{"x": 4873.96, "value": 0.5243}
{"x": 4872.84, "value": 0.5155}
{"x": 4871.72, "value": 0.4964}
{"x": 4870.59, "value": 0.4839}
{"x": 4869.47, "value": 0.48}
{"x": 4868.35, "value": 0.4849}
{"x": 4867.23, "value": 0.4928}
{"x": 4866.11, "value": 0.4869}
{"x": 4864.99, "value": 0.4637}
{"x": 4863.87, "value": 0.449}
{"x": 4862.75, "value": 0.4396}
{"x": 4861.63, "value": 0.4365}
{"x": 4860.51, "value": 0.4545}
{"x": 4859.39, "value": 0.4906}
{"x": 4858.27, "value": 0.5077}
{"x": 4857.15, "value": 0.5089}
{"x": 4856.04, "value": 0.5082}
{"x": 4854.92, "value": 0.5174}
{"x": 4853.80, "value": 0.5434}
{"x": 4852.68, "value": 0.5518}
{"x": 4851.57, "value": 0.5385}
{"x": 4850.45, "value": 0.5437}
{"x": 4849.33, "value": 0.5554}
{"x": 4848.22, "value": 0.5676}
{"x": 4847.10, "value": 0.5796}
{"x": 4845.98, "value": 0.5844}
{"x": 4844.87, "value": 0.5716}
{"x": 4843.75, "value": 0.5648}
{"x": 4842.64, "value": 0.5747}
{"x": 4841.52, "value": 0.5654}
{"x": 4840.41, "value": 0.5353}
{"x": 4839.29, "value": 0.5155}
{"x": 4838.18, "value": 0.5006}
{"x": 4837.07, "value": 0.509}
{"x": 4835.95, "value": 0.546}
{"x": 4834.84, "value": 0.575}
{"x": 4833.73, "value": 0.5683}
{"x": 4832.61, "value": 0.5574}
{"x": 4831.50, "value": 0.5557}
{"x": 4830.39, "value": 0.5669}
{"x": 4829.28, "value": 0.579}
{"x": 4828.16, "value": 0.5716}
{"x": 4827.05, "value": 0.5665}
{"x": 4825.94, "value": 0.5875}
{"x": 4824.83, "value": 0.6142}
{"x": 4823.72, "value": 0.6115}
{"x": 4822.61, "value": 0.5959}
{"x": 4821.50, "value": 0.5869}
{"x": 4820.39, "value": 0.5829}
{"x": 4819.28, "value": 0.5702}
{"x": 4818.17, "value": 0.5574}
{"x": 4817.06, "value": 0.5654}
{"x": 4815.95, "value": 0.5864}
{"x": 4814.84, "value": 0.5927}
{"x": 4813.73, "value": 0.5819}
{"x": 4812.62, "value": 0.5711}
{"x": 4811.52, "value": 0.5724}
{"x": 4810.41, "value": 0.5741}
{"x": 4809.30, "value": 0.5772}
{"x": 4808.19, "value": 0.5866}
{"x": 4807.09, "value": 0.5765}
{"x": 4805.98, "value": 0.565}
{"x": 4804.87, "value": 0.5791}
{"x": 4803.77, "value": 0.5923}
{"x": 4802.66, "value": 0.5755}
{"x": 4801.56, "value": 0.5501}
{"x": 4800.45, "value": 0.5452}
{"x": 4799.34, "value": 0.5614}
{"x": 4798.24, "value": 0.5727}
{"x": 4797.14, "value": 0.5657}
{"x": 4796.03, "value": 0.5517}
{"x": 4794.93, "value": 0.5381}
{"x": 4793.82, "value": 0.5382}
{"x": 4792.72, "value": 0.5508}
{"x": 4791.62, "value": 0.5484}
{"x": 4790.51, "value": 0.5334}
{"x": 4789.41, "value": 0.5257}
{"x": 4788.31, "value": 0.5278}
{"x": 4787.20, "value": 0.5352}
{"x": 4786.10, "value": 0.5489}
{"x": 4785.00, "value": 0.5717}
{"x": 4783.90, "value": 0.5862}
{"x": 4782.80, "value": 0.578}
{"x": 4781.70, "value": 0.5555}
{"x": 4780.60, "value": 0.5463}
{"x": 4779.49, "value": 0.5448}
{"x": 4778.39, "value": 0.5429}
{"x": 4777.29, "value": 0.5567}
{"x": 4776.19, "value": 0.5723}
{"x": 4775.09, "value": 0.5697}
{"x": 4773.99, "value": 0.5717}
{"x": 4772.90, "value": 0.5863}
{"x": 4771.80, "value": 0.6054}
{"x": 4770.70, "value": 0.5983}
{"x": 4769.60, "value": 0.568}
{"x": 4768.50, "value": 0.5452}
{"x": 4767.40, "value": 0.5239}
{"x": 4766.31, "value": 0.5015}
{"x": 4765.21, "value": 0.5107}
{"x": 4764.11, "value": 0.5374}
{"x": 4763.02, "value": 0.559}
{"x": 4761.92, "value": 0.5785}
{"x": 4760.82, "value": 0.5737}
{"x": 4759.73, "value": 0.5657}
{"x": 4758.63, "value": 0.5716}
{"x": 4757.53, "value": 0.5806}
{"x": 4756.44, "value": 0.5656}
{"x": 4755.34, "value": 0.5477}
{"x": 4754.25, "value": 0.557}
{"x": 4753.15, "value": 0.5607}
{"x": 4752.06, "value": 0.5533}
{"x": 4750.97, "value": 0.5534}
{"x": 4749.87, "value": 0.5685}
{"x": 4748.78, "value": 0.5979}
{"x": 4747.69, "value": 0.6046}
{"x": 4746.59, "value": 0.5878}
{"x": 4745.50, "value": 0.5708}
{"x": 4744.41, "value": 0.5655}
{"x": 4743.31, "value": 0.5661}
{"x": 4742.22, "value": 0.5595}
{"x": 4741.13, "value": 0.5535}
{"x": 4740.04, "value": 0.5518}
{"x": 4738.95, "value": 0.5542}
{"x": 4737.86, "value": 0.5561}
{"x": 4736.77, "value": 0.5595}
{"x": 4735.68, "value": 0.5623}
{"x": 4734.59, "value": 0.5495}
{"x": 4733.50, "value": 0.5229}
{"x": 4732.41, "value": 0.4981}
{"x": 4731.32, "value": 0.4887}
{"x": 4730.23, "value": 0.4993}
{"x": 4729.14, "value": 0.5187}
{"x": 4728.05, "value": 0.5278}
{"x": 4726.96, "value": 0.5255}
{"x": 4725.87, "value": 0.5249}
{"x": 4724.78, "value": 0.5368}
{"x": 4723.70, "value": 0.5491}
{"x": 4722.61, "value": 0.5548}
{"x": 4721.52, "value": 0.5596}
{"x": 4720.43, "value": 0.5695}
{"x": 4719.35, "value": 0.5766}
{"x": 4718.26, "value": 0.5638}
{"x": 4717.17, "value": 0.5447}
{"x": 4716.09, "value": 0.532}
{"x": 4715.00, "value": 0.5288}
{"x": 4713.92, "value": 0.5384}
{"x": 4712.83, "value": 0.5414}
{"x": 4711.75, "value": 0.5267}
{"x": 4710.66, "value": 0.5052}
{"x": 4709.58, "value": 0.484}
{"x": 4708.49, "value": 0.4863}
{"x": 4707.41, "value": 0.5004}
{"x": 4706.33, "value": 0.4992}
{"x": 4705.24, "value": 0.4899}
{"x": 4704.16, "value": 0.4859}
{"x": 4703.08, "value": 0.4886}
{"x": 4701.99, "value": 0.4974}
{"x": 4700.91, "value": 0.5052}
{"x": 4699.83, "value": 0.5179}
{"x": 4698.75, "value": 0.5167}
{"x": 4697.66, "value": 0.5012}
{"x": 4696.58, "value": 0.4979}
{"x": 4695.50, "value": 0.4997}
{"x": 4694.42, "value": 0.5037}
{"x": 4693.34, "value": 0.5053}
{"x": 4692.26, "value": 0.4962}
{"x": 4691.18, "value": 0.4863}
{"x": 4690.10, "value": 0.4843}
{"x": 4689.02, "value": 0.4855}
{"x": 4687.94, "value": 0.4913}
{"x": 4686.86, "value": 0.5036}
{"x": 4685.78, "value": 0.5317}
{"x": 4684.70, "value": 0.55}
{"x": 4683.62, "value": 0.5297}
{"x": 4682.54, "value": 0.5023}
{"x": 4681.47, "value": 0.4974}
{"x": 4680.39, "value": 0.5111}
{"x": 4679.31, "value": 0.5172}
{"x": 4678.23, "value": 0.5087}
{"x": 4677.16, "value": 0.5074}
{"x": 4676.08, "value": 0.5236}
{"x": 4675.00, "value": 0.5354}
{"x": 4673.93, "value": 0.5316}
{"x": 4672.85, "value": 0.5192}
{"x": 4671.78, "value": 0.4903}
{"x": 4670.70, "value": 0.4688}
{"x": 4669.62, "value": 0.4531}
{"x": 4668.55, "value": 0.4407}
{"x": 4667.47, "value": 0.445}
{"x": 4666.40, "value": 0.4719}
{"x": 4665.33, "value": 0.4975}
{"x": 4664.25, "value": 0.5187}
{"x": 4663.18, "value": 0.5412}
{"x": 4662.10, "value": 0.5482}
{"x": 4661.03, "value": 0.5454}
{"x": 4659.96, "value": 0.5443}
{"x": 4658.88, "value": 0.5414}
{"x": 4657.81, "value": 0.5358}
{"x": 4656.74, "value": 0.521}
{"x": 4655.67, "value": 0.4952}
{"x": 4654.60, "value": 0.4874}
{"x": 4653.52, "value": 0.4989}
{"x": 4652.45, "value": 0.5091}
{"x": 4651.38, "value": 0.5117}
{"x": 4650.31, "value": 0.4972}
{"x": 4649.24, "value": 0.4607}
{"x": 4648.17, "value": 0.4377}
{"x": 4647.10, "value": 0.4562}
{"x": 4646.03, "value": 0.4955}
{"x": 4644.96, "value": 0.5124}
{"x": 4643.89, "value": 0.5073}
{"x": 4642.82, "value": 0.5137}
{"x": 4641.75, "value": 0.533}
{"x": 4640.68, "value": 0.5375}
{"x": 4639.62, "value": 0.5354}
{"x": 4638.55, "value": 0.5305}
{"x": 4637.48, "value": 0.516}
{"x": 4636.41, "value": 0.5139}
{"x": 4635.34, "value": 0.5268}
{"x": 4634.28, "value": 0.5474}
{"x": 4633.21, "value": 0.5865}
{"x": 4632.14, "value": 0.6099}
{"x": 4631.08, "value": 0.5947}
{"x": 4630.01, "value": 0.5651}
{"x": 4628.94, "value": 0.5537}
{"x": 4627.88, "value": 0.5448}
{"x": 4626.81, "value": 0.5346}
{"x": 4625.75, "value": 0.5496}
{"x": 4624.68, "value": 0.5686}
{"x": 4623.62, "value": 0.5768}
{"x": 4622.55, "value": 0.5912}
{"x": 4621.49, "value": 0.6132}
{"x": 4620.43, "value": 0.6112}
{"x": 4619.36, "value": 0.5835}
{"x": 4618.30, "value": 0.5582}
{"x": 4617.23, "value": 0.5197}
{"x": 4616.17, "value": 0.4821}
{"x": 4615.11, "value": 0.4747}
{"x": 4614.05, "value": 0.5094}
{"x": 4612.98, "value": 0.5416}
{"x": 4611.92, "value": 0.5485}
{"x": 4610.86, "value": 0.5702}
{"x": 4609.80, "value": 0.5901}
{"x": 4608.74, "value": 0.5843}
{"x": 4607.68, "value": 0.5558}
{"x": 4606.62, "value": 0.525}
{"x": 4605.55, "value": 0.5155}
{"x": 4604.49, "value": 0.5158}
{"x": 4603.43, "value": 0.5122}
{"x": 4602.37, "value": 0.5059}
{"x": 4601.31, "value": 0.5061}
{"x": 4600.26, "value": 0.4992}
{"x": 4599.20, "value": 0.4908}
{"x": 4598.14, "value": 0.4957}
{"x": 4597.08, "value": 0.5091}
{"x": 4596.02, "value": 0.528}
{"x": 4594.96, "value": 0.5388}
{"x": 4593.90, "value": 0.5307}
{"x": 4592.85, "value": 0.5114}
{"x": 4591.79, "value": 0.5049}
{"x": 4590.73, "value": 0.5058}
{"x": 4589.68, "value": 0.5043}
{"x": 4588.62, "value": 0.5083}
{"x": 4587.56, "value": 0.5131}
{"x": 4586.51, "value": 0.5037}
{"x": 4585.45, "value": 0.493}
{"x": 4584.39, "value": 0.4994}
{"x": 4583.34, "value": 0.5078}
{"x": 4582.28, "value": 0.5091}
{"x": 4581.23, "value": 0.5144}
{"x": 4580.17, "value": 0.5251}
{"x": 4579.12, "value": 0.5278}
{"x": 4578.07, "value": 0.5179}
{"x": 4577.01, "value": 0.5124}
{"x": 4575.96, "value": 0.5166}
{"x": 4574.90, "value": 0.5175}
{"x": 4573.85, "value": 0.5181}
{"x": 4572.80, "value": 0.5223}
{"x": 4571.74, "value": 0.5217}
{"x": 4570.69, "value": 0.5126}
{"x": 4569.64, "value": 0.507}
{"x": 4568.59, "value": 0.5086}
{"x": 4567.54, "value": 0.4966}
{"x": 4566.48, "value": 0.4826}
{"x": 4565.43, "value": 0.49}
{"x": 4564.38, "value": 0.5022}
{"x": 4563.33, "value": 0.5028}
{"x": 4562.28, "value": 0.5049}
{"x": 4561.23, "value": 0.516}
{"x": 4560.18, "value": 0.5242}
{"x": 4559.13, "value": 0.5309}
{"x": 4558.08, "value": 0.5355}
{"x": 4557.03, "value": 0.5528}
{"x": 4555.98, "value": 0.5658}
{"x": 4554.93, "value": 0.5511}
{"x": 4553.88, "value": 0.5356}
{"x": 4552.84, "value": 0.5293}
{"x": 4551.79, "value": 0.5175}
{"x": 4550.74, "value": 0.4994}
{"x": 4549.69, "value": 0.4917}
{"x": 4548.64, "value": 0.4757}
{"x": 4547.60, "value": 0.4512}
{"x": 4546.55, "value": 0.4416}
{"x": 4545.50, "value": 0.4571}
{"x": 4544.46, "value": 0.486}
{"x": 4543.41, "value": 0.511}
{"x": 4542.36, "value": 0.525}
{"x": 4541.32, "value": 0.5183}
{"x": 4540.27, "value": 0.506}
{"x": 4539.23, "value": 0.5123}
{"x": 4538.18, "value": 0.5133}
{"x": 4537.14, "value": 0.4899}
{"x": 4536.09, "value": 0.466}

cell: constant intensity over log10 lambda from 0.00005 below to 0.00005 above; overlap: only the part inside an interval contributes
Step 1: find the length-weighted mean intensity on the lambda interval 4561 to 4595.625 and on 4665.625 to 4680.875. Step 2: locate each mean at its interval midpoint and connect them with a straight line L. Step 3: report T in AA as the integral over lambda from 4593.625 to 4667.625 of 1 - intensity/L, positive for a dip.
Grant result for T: -4.05 AA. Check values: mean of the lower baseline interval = 0.511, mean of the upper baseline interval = 0.495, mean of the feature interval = 0.529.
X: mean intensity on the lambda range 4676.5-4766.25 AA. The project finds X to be 0.532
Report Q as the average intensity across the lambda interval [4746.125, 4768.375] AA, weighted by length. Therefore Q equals 0.56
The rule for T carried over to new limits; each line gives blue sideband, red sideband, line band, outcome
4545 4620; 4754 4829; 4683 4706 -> 1.65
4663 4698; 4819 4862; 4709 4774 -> -3.81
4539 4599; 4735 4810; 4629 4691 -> 2.23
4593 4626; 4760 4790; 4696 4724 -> 1.43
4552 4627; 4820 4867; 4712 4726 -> -0.38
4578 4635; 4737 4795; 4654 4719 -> 4.55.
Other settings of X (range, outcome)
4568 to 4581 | 0.517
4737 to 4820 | 0.563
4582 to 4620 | 0.521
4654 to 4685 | 0.509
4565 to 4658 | 0.524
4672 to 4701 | 0.51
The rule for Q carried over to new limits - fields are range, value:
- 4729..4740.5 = 0.533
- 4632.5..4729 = 0.513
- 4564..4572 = 0.502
